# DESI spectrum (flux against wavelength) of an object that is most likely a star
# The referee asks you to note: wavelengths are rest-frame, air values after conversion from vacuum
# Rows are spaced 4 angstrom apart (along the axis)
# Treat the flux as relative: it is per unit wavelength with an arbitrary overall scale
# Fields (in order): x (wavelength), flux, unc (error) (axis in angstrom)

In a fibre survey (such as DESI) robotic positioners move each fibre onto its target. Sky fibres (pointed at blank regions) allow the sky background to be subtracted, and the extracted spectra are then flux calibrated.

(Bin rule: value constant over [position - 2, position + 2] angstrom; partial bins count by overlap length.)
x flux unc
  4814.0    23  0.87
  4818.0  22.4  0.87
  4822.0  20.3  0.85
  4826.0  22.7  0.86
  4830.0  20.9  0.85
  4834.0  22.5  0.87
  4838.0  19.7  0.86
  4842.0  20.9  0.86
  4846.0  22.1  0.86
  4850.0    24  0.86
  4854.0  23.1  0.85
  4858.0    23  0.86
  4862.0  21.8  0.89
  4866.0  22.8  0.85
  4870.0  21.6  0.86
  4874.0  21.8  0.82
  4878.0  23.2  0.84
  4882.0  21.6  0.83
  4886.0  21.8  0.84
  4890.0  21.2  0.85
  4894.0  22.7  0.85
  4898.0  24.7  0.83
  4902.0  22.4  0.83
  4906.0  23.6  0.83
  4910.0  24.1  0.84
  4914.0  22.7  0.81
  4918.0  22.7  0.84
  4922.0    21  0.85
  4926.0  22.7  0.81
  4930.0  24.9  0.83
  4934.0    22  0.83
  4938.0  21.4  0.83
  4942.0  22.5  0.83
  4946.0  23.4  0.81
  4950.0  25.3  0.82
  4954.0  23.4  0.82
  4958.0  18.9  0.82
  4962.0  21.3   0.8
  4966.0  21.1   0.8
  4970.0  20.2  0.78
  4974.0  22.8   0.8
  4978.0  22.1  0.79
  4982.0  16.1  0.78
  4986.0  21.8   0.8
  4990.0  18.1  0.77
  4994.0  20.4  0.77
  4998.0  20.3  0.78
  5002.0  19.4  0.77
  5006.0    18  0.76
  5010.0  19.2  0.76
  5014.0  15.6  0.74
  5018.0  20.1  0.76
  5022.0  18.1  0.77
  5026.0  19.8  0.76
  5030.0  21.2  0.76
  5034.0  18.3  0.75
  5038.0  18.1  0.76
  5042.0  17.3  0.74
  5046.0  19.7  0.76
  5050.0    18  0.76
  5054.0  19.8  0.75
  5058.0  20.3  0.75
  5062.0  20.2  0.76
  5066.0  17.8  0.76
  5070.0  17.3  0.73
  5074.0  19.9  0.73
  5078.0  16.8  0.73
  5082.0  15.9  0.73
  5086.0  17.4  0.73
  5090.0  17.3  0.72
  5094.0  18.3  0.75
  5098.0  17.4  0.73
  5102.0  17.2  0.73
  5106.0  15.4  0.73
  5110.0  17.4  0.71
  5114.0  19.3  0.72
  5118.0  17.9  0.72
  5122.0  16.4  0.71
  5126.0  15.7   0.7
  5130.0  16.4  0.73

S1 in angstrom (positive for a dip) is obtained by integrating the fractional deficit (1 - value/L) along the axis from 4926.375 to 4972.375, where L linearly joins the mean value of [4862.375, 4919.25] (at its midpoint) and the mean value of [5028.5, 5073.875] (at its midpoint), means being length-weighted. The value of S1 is -2.1 angstrom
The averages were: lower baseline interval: 22.6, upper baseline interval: 18.9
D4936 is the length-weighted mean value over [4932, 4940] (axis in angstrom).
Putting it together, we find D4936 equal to 21.7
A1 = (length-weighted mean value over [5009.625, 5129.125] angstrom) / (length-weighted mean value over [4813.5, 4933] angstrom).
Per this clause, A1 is 0.81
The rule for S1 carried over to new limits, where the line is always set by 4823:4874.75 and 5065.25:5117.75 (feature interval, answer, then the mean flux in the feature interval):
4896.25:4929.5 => -3.5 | 23.1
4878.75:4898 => -0.8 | 22.2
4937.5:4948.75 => -1.4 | 22.8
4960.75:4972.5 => -0.6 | 20.9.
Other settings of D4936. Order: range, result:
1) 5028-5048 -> 18.9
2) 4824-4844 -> 21.3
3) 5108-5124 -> 17.8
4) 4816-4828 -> 21.8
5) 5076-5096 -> 17.1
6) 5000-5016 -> 18.1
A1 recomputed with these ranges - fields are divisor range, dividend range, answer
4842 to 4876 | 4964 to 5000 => 0.91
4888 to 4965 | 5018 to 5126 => 0.80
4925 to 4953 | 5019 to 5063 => 0.83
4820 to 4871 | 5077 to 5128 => 0.78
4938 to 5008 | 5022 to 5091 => 0.89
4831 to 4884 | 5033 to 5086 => 0.83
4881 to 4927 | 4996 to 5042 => 0.83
